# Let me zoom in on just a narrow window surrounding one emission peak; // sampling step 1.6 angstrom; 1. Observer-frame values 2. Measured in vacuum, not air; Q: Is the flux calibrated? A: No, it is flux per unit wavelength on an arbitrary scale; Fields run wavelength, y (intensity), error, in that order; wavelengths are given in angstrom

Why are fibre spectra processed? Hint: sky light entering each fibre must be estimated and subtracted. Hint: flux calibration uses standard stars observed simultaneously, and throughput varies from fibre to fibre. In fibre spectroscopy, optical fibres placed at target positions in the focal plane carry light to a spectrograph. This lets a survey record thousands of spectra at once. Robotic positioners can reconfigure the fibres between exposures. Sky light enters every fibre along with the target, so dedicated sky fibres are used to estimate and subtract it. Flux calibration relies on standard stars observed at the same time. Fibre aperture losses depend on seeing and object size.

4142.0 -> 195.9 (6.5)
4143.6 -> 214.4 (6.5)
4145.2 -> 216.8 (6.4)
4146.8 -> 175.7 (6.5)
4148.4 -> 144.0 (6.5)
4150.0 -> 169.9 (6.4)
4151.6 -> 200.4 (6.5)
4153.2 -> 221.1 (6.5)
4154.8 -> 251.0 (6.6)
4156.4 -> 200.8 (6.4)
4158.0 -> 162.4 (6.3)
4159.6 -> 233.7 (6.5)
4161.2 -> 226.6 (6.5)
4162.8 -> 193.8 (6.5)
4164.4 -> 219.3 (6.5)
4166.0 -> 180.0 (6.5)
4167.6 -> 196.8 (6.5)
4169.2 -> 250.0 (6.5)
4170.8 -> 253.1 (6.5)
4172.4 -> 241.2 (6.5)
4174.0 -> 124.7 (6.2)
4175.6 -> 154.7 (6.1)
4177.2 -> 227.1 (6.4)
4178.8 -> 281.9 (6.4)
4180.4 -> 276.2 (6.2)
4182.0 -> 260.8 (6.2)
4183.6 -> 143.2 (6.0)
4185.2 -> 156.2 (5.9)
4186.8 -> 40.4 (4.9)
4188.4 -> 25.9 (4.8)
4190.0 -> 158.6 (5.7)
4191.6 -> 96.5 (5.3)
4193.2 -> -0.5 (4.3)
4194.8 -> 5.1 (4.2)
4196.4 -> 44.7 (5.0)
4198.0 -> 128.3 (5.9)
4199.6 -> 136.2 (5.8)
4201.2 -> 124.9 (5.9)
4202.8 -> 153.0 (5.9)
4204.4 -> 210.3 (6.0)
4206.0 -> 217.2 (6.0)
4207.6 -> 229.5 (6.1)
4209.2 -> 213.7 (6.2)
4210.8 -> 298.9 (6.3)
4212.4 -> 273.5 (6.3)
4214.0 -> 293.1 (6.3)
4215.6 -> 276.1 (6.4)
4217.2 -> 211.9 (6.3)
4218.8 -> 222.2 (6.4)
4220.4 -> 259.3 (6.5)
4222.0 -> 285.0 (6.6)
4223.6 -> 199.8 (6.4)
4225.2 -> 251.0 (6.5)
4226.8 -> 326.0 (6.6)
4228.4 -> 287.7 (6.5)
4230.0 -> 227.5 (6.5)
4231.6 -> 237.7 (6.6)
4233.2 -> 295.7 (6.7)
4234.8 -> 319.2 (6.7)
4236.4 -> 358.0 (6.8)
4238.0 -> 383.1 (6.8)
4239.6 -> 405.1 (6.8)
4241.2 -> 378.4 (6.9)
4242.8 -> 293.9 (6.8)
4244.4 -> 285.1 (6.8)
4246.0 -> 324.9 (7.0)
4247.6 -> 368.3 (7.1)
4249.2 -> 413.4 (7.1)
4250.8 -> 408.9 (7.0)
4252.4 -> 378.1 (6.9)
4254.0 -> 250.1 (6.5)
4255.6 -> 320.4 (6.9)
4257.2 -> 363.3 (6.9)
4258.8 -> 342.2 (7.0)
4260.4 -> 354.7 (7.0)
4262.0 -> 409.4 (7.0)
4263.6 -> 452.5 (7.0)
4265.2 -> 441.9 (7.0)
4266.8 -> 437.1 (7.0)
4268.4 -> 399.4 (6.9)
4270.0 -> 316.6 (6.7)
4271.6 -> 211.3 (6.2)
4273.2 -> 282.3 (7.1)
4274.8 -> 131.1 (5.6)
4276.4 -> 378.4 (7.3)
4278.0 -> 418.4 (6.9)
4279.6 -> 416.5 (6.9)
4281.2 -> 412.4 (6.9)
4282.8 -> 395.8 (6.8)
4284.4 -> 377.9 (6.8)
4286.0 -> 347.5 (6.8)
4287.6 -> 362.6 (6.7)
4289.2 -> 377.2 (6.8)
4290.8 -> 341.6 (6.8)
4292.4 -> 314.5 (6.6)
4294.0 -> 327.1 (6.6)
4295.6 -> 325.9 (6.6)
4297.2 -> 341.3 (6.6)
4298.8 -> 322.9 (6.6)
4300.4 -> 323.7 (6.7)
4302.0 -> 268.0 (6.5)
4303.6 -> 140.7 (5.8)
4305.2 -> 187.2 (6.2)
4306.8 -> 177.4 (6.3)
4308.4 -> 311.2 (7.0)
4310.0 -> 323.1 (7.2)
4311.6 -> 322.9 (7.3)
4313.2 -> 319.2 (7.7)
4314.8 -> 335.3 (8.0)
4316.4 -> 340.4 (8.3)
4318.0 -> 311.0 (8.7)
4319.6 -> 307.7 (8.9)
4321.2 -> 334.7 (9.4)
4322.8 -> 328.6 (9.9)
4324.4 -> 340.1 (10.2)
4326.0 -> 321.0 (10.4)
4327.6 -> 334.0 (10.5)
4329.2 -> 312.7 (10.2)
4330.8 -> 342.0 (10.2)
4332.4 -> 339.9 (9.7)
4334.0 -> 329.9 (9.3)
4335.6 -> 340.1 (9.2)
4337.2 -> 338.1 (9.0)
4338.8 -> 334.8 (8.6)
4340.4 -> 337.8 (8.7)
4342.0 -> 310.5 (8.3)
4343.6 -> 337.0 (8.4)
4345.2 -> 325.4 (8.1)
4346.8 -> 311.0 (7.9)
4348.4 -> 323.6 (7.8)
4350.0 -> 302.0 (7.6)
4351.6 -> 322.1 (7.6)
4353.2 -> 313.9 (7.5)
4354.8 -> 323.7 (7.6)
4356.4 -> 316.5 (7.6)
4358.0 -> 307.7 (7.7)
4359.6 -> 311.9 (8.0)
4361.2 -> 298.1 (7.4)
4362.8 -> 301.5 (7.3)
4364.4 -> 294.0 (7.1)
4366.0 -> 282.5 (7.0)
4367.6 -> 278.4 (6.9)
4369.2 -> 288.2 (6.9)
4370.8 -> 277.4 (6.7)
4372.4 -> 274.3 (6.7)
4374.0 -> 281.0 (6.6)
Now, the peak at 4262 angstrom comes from Ly-alpha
